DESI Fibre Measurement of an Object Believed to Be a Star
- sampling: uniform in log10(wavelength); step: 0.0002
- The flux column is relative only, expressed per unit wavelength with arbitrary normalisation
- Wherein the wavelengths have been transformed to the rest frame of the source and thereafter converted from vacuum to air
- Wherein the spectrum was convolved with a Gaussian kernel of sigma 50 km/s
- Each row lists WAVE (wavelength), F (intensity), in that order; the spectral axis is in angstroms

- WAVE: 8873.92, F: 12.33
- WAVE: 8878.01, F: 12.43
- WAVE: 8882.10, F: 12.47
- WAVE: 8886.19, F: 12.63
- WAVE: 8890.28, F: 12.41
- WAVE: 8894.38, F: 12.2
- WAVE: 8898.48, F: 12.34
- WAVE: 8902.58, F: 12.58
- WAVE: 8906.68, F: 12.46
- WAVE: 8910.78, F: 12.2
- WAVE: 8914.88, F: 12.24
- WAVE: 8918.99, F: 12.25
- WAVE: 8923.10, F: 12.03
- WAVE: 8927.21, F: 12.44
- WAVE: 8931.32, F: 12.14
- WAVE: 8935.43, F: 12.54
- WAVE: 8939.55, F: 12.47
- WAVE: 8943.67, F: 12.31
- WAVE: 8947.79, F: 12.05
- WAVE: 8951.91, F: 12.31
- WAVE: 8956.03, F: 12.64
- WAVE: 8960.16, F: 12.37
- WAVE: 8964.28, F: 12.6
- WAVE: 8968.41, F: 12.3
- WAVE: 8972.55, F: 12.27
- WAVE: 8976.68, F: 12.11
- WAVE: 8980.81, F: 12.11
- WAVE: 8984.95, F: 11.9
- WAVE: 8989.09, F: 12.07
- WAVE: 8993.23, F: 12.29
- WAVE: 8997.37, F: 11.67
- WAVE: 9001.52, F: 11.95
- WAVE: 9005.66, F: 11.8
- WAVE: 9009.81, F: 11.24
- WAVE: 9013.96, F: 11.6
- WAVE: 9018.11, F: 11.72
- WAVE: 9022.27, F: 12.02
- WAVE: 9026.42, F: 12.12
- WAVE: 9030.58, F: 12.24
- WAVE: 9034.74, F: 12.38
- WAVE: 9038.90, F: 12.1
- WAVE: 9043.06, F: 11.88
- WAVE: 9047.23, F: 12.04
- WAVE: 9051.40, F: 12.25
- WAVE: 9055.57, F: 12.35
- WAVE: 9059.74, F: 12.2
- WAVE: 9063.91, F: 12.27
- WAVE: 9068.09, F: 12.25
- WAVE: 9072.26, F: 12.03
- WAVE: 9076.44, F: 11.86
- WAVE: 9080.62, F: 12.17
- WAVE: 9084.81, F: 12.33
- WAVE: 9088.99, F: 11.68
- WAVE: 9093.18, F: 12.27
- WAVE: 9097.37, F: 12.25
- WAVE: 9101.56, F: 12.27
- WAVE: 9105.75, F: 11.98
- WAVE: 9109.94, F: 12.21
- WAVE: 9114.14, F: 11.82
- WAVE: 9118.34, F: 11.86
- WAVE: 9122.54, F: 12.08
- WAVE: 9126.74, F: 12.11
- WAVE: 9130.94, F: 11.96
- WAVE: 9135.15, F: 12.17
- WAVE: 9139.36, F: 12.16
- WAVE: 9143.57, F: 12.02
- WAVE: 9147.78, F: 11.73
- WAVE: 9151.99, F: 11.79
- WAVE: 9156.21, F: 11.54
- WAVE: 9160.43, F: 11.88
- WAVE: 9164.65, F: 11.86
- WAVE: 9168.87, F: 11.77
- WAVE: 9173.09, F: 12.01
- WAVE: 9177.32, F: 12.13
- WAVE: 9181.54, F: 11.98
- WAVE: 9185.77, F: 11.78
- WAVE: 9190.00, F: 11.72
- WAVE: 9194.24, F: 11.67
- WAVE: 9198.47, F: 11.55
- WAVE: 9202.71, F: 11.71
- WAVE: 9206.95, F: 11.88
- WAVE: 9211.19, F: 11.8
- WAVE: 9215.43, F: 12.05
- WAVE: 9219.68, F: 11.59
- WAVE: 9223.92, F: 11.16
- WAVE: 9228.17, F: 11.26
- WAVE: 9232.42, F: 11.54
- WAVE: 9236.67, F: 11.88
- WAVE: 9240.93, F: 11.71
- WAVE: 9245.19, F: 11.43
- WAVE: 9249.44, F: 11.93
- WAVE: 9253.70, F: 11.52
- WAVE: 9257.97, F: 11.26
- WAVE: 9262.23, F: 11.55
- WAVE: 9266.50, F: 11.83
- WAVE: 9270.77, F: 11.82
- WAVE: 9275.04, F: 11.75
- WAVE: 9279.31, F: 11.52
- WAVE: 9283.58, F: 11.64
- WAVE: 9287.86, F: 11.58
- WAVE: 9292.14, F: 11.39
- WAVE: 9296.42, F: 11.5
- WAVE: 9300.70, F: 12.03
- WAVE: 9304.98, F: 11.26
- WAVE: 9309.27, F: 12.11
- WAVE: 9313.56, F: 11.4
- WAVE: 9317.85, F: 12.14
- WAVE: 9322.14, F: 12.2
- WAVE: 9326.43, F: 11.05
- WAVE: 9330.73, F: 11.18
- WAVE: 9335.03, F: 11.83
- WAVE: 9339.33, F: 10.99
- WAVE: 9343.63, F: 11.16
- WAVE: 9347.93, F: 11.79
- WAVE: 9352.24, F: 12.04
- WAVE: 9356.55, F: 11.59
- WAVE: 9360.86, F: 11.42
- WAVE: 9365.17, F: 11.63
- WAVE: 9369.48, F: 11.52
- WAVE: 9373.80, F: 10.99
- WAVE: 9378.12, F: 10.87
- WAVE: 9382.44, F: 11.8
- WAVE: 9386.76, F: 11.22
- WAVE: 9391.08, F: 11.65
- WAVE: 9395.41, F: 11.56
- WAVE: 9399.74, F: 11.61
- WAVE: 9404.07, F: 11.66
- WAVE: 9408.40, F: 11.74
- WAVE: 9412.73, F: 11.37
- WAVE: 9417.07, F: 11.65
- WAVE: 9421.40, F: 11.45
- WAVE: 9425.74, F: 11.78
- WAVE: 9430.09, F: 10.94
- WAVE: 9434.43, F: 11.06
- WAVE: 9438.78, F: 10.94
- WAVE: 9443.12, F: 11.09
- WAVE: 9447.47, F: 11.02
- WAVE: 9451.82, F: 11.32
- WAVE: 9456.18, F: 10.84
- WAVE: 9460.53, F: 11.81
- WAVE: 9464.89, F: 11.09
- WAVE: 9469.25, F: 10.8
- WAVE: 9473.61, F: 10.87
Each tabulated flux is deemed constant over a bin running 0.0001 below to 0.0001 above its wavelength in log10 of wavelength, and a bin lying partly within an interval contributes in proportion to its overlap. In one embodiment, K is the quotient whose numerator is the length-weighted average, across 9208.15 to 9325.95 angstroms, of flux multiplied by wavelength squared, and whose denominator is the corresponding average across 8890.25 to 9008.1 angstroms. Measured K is 1.02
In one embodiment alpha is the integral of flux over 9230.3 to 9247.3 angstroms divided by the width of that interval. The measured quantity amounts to 11.6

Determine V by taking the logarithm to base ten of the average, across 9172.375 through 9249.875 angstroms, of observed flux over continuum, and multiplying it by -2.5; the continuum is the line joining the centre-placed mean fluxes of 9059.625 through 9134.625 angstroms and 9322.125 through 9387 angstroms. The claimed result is 0.01 mag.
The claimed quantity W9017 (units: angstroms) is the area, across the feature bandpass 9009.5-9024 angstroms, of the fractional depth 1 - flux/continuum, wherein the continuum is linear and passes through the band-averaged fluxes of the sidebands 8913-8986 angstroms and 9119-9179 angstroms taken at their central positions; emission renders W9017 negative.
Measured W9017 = 0.6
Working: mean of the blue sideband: 12.3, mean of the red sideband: 11.9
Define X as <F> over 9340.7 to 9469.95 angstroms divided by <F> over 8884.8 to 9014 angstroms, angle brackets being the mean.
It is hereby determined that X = 0.9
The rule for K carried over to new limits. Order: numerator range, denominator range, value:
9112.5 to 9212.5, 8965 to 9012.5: 1.03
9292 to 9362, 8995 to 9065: 1.03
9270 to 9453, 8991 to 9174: 1.02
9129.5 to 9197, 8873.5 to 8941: 1.02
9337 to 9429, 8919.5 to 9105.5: 1.03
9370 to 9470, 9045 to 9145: 1.00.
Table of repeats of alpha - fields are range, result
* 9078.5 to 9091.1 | 12.1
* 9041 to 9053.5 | 12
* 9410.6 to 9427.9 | 11.6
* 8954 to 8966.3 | 12.5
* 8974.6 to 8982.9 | 12.1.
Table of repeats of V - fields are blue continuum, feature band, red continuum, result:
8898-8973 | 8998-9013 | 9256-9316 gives 0.05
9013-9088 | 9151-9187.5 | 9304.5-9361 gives 0.00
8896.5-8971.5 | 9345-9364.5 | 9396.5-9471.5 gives -0.02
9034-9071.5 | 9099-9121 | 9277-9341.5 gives 0.00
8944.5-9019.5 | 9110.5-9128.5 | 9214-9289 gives -0.01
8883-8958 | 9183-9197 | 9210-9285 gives 0.00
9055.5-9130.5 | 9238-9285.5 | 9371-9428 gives 0.01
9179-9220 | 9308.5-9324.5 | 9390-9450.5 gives -0.03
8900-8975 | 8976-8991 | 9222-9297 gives 0.02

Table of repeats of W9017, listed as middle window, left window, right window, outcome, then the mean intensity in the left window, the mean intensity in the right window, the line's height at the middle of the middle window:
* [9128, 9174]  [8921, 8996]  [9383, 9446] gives 0.0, 12.3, 11.4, 11.9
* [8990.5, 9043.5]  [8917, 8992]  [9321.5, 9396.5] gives 1.0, 12.3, 11.5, 12.1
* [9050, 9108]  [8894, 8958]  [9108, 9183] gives -0.4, 12.3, 11.9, 12.1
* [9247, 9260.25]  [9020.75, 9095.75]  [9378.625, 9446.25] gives 0.2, 12.1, 11.4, 11.7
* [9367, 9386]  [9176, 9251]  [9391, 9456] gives 0.2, 11.7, 11.4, 11.4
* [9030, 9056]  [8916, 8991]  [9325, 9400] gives -0.2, 12.3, 11.4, 12.1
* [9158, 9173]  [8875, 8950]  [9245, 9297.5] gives 0.0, 12.3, 11.6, 11.8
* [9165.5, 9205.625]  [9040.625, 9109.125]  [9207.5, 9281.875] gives 0.0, 12.1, 11.6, 11.8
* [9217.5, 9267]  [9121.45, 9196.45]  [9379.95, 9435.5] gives 0.9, 11.9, 11.5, 11.8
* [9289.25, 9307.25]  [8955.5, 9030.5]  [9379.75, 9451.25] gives 0.0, 12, 11.4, 11.6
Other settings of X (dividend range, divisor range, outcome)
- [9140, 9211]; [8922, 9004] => 0.97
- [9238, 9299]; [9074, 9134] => 0.96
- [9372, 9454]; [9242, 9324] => 0.97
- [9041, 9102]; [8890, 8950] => 0.99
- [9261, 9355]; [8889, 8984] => 0.94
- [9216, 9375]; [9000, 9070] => 0.96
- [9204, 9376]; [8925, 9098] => 0.96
